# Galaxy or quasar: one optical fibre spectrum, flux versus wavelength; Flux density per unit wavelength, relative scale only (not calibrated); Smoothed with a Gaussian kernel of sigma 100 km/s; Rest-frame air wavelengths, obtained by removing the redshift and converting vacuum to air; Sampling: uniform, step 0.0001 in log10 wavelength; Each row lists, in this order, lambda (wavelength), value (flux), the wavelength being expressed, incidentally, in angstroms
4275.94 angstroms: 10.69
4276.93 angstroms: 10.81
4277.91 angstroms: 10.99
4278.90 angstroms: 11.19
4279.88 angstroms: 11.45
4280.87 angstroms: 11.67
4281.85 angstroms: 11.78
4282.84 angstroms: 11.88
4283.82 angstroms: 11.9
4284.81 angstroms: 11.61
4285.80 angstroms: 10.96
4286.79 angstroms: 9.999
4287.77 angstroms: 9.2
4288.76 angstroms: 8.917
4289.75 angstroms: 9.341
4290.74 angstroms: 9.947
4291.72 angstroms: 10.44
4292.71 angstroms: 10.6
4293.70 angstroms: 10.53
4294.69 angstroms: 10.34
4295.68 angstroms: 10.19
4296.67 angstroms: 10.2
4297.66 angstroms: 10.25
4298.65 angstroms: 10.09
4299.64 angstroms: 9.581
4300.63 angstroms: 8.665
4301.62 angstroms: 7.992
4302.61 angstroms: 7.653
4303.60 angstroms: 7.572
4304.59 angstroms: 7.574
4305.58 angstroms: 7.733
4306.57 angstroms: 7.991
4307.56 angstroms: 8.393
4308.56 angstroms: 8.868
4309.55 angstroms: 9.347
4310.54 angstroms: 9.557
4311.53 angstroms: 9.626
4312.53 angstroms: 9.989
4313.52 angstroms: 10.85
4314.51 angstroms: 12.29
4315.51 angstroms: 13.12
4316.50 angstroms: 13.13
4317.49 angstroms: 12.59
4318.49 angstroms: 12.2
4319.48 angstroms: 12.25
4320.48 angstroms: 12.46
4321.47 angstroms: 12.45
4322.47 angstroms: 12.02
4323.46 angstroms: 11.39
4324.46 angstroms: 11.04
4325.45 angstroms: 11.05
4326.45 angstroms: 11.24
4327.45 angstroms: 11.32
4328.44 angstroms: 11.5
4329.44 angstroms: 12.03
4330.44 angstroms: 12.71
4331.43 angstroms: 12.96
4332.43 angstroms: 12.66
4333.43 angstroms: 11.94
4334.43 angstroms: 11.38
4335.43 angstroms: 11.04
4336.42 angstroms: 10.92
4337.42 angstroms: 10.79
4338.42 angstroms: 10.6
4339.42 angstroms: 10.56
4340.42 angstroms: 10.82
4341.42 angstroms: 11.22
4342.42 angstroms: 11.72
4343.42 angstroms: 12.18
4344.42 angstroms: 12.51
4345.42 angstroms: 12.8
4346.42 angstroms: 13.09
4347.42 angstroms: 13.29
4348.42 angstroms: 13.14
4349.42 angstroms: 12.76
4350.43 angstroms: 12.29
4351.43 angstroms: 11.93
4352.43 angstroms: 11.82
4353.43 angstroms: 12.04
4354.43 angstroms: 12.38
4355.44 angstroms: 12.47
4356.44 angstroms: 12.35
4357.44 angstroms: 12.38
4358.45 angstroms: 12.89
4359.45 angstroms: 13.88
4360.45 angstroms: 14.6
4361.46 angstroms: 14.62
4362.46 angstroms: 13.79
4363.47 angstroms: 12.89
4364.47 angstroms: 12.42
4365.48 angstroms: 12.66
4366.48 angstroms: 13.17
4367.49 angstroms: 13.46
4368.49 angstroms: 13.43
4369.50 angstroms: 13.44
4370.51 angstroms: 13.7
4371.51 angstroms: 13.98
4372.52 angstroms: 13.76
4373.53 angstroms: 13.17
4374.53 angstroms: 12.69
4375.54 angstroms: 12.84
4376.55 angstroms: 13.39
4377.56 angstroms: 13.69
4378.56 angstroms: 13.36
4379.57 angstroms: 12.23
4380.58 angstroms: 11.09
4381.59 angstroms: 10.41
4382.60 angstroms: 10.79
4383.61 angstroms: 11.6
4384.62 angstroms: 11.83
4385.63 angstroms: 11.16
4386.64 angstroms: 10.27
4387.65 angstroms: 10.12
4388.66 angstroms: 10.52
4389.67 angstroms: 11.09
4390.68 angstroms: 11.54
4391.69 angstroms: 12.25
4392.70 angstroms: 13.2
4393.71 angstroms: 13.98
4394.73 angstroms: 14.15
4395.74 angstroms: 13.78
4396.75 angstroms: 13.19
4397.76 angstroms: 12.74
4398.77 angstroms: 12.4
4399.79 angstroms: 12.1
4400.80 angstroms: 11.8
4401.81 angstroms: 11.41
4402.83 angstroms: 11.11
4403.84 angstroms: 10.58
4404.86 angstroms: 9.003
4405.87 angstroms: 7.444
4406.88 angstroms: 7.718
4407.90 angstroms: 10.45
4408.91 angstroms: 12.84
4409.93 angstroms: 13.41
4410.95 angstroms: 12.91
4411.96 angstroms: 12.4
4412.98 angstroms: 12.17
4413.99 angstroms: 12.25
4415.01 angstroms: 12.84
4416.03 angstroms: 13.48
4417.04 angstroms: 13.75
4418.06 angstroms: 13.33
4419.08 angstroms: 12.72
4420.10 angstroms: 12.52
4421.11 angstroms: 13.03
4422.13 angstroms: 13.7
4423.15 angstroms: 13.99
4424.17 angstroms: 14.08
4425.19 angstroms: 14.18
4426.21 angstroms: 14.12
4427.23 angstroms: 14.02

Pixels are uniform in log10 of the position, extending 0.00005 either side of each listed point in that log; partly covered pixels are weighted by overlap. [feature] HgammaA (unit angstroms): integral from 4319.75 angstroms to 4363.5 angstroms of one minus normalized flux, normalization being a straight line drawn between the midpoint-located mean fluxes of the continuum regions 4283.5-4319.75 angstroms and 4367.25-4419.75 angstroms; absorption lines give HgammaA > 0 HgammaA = -4.9 angstroms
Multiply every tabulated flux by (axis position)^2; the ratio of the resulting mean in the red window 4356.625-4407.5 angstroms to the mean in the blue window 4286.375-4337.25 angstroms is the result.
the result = 1.20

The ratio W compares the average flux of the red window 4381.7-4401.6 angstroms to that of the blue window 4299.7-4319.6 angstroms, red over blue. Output 1.2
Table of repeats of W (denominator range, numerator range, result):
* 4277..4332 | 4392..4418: 1.14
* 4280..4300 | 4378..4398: 1.14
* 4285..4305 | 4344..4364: 1.35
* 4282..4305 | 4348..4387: 1.29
